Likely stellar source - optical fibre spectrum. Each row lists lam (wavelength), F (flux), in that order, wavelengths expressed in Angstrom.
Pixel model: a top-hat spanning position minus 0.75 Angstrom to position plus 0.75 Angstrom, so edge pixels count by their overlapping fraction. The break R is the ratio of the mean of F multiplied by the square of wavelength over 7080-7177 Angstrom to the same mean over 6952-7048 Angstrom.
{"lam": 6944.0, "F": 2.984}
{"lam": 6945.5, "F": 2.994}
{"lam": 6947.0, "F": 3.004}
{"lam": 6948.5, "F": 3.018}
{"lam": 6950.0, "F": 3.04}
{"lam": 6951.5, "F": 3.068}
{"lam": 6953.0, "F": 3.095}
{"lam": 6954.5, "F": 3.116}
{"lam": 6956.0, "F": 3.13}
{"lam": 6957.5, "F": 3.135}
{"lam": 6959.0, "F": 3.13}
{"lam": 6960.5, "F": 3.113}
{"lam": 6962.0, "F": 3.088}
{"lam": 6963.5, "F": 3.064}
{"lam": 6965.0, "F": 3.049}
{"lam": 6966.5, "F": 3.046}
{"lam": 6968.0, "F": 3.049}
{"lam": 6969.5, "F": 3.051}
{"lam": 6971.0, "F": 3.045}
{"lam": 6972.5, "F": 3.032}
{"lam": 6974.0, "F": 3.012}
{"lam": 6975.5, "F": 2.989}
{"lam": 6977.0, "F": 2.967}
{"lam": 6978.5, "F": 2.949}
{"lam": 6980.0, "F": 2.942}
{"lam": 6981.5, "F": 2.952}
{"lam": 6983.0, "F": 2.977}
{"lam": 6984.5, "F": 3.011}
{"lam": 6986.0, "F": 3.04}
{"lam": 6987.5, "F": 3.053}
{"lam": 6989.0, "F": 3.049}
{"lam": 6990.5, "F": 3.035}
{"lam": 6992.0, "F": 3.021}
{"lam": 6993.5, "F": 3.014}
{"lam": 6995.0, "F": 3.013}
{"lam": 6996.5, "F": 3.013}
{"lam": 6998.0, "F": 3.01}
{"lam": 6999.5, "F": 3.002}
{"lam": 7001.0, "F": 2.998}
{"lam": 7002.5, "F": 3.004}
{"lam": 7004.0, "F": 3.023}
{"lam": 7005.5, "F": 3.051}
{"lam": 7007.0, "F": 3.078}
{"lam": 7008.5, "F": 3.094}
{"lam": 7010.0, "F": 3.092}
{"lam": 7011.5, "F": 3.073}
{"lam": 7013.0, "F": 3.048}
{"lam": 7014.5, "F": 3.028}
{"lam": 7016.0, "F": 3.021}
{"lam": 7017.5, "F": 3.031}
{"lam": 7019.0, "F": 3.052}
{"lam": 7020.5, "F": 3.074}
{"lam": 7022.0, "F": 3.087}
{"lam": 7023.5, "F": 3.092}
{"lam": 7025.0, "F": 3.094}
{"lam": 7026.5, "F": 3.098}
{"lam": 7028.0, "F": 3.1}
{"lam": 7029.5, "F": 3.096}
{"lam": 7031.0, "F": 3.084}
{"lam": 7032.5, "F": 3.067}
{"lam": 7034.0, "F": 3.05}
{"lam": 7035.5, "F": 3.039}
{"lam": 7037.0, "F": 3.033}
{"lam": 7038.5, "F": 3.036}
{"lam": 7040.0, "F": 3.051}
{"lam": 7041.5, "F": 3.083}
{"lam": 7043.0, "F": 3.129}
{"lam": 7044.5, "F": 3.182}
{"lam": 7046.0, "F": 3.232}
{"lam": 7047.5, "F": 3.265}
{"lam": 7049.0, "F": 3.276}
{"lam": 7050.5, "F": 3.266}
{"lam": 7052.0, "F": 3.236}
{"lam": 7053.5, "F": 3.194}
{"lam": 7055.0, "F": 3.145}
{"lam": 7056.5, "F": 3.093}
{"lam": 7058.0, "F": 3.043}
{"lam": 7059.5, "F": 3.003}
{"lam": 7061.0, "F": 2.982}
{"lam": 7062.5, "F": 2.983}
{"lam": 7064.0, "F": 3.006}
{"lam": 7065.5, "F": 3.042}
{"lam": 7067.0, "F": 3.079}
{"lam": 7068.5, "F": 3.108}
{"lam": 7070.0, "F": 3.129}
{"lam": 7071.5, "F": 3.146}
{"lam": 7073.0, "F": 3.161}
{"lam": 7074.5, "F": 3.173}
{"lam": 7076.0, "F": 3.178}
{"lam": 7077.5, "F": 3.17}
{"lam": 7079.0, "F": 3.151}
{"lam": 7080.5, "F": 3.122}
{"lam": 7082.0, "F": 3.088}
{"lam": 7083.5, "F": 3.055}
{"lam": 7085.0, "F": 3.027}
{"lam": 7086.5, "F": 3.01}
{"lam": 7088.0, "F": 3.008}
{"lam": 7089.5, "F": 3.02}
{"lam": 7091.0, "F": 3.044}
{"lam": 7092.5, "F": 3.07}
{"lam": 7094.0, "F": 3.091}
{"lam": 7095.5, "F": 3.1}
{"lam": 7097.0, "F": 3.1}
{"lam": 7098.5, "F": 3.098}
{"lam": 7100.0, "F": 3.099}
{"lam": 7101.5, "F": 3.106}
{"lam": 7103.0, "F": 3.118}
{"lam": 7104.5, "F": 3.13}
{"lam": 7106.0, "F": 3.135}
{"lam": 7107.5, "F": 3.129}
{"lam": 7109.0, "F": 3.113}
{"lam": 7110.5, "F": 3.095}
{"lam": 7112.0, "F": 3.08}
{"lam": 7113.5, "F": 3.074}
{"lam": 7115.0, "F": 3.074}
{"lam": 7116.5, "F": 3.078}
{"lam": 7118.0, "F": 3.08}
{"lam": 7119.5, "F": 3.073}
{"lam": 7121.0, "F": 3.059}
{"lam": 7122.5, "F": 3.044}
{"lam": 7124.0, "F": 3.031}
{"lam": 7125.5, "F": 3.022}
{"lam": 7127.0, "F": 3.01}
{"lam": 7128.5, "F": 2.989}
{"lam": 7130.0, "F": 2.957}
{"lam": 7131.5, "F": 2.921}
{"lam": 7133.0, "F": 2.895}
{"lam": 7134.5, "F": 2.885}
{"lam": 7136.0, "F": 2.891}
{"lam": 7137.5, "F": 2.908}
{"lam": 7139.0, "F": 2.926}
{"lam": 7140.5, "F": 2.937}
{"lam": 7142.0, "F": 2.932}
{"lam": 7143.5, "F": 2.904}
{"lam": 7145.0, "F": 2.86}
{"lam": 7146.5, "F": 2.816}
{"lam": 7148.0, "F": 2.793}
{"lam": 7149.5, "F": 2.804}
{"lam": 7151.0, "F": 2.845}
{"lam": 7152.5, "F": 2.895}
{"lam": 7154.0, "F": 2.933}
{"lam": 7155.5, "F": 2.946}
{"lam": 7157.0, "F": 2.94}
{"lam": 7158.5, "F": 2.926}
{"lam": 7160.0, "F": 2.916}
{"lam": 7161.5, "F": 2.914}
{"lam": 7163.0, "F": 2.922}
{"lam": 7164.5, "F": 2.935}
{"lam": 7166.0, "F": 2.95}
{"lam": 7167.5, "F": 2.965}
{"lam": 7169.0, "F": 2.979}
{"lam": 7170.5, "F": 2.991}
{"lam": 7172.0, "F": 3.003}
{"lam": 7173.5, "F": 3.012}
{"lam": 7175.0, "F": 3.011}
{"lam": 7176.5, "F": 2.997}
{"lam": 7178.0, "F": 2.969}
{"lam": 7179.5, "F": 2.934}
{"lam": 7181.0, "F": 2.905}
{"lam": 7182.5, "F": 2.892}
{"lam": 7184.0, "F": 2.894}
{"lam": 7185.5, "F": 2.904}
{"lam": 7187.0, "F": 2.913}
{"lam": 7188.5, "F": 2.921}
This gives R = 1.02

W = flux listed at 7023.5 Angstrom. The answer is 3.092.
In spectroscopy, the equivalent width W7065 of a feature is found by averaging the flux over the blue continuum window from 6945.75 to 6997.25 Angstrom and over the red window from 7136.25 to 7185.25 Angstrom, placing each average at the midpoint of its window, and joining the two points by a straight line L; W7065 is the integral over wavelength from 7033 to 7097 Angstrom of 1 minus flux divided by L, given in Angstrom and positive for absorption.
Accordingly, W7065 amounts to -2.6 Angstrom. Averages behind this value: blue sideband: 3.04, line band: 3.1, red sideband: 2.92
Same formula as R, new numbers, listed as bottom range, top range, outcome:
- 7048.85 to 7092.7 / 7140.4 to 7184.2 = 0.97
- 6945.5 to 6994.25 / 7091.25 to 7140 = 1.04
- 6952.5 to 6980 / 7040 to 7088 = 1.05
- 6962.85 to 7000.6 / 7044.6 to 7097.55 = 1.06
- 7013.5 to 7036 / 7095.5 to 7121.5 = 1.03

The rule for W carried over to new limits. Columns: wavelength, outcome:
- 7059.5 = 3.003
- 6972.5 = 3.032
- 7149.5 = 2.804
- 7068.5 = 3.108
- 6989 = 3.049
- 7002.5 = 3.004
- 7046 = 3.232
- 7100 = 3.099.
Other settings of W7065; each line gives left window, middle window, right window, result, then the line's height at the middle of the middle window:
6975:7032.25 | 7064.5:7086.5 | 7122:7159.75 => -1.0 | 2.98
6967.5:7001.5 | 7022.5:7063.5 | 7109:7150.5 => -1.6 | 2.99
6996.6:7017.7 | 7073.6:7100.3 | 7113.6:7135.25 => -0.6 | 3.02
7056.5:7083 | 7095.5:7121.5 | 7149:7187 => -0.6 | 3.03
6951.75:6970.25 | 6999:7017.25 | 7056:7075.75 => 0.2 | 3.08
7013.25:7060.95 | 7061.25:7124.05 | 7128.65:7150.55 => -2.1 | 2.99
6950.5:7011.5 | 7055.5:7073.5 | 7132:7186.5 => -0.5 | 2.98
